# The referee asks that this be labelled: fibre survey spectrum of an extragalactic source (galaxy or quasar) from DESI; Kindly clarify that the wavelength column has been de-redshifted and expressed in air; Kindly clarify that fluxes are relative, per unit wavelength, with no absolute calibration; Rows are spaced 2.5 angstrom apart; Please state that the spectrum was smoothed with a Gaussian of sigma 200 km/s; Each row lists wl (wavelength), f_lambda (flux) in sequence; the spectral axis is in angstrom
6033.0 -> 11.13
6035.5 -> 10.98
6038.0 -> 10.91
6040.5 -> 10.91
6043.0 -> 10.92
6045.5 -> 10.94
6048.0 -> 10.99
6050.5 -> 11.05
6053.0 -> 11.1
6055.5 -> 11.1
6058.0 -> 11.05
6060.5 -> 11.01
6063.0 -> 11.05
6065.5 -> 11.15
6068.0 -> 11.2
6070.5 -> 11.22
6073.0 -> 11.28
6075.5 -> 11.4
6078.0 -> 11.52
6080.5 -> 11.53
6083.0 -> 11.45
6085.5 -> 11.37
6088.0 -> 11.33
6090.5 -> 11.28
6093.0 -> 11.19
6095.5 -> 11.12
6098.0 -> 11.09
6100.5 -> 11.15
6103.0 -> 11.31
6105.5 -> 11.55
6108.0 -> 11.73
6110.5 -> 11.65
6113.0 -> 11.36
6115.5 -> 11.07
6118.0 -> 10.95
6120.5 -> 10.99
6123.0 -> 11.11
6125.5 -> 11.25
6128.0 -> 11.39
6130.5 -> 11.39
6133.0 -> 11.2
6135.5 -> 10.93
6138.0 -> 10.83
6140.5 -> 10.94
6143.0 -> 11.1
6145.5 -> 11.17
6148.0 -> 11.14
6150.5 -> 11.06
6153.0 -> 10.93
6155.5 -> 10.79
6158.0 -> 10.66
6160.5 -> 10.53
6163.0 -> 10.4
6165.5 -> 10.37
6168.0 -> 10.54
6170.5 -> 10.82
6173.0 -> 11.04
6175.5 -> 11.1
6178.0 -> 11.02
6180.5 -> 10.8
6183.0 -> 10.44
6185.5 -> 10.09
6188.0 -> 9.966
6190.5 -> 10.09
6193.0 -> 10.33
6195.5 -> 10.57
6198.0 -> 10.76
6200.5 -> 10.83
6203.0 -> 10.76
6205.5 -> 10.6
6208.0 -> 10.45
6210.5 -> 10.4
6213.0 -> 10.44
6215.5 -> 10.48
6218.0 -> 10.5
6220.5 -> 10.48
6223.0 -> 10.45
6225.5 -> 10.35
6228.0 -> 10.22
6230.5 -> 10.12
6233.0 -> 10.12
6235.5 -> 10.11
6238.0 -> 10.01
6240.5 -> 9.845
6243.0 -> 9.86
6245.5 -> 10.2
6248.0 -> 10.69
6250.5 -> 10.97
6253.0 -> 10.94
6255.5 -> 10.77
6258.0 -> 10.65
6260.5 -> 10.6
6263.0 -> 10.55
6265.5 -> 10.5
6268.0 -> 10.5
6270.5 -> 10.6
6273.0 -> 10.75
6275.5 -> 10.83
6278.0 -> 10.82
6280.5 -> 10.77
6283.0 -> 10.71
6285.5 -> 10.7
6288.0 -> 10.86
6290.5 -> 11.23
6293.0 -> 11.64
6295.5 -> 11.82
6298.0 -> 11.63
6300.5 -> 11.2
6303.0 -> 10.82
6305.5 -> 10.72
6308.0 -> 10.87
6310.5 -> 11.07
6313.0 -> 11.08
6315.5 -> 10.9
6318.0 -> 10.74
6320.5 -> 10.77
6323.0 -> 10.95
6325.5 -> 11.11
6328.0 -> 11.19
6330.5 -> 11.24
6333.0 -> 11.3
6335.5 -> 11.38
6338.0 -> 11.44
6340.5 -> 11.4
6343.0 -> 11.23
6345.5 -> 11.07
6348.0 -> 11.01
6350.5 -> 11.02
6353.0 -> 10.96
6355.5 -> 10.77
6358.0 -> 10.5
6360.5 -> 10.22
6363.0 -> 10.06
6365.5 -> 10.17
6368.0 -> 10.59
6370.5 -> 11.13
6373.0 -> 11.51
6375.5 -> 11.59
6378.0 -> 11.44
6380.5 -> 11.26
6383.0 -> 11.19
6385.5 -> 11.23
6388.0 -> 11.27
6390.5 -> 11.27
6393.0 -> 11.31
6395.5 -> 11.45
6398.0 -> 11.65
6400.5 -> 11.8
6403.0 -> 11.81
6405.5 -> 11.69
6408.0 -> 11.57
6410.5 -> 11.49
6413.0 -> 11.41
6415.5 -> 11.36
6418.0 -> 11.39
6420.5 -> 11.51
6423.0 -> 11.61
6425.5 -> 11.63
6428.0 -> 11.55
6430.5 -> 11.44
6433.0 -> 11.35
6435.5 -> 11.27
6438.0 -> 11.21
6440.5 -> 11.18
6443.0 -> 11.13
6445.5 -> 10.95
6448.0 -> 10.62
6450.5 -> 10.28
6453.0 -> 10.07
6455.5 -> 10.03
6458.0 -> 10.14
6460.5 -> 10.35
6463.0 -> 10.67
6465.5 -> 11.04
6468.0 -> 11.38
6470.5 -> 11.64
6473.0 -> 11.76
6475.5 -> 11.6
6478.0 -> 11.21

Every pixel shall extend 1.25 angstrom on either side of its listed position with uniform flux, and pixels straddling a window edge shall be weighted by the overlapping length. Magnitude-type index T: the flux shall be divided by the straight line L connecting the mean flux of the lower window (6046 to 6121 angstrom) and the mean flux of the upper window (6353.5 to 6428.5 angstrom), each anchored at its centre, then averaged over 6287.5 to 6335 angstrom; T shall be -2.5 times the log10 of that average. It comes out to 0.012 mag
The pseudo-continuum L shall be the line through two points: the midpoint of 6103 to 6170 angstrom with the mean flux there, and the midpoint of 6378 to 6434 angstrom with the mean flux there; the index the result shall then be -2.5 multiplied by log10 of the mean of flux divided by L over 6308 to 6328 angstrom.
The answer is 0.036 mag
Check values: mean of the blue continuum 11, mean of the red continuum 11.5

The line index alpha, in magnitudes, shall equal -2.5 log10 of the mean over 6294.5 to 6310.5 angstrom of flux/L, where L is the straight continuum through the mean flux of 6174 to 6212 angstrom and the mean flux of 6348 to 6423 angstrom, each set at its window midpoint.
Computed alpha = -0.024 mag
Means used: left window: 10.5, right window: 11.2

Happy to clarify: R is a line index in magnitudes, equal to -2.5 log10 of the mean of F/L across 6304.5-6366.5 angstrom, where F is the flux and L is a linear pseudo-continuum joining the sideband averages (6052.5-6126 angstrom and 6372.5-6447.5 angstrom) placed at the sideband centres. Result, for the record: 0.04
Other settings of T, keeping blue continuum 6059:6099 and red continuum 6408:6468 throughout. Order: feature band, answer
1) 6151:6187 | 0.05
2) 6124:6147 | 0.01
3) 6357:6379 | 0.03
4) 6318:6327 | 0.02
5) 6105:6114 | -0.03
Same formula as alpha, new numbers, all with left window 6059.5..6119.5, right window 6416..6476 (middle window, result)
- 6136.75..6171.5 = 0.04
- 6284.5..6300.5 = -0.01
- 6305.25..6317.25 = 0.02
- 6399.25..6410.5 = -0.06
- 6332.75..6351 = -0.01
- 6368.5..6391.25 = -0.02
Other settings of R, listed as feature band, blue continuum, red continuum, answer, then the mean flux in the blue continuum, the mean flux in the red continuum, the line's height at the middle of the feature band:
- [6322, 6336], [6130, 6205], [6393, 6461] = -0.016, 10.7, 11.2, 11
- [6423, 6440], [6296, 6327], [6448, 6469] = -0.082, 11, 10.5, 10.6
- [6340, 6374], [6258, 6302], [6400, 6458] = 0.025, 10.9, 11.2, 11.1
